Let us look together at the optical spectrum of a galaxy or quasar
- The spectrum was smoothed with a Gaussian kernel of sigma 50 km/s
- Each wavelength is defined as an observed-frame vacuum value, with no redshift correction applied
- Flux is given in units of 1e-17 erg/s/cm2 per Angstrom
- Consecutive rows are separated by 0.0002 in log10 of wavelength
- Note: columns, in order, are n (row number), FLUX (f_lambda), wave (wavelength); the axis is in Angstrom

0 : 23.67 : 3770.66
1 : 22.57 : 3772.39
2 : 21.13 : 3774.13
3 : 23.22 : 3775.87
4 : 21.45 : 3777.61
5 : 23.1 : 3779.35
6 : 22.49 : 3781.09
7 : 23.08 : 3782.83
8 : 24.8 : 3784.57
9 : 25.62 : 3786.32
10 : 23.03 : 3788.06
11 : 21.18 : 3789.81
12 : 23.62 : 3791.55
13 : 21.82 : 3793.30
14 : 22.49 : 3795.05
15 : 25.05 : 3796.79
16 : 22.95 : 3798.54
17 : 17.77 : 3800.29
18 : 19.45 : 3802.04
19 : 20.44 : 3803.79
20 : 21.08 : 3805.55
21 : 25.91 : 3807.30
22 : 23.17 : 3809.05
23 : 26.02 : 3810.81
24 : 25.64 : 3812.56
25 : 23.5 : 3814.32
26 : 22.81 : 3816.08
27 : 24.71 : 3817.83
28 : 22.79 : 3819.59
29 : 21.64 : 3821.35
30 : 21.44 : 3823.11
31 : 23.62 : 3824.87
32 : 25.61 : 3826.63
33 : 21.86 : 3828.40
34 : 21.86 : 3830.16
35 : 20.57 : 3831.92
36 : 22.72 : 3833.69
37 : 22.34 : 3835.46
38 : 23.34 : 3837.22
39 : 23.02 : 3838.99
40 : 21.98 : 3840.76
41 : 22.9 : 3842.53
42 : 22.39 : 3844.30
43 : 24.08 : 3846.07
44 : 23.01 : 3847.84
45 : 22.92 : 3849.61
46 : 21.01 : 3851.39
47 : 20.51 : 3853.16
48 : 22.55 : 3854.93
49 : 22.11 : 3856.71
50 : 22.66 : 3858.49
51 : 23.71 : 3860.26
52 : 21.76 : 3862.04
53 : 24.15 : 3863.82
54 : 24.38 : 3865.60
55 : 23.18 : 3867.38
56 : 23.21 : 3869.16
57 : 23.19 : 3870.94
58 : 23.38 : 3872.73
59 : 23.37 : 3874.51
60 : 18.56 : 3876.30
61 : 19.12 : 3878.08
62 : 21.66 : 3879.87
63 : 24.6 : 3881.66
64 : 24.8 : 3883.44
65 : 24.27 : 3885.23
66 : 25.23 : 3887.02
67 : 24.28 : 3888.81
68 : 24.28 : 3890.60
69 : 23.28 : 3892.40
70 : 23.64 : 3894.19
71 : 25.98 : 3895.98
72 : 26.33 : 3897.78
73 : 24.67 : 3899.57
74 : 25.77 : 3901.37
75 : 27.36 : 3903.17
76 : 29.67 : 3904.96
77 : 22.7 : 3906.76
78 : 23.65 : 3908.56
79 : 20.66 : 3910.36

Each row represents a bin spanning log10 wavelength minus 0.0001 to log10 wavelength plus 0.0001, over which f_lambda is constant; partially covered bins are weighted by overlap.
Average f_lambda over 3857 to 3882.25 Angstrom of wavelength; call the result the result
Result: 22.6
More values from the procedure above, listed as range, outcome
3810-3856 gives 22.9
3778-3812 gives 22.8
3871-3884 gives 22.2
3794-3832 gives 22.8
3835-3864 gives 22.6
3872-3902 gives 23.7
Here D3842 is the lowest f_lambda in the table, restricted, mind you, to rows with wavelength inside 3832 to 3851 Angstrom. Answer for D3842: 21.98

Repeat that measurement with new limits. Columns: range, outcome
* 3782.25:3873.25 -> 17.77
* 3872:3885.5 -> 18.56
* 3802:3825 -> 19.45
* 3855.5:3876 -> 21.76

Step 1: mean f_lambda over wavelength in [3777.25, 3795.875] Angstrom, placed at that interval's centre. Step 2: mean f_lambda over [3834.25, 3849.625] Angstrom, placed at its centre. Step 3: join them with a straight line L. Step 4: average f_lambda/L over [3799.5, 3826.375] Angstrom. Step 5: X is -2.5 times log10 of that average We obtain 0.01 mag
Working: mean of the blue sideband 23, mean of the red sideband 22.9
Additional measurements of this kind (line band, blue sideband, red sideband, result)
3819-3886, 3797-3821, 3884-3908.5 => 0.062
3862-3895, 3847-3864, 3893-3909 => 0.035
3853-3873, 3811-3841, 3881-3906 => 0.059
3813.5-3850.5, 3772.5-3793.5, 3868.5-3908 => 0.029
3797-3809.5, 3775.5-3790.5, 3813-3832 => 0.066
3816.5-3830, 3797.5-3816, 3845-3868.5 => -0.017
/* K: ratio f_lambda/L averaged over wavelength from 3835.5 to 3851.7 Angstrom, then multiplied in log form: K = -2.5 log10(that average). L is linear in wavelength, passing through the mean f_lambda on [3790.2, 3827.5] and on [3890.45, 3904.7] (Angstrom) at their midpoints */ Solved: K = 0.052 mag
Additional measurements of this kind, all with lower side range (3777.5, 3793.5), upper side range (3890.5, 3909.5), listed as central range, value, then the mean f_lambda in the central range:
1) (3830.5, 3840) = 0.079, 22.4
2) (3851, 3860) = 0.115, 22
